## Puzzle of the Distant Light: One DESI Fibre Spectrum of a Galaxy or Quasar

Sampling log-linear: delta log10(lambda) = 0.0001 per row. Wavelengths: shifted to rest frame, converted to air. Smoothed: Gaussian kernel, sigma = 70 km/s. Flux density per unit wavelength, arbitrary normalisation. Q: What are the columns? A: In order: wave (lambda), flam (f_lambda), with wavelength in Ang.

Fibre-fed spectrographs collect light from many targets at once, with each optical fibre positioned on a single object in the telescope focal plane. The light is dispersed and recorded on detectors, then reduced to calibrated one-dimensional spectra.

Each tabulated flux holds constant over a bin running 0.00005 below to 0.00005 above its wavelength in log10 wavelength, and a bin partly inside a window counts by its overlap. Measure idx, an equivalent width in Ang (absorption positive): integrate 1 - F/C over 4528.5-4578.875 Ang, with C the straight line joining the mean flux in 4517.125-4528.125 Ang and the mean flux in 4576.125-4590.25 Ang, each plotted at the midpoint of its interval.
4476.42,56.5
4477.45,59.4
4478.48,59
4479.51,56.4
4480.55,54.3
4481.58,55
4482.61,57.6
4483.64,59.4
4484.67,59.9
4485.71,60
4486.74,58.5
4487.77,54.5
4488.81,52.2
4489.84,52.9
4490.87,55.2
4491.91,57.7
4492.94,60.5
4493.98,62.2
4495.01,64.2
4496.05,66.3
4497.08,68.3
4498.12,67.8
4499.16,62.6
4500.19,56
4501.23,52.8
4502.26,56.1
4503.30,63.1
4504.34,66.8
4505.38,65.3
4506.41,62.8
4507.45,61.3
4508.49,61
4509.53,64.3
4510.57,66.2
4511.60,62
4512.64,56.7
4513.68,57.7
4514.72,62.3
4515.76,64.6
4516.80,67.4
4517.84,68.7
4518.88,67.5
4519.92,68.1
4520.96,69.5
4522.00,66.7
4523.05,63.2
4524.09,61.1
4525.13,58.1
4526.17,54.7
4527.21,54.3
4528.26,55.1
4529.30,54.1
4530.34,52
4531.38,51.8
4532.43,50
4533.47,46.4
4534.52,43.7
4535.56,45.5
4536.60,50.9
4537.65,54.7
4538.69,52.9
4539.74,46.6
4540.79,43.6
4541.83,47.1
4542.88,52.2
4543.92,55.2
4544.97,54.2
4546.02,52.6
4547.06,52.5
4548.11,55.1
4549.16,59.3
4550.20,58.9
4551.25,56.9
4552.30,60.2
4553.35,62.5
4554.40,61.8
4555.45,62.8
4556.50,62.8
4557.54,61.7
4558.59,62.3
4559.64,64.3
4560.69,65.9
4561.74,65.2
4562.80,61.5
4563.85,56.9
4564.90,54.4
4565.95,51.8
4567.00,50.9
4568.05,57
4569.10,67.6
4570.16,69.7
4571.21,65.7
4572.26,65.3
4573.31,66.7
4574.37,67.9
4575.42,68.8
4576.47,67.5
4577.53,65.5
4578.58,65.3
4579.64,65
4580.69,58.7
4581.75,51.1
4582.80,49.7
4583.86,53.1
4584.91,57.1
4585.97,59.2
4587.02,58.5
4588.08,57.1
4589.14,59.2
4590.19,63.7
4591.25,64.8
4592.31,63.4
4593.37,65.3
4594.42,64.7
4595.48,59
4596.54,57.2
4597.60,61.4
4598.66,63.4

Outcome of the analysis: 2.7 Ang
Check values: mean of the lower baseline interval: 62.9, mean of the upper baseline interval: 59.1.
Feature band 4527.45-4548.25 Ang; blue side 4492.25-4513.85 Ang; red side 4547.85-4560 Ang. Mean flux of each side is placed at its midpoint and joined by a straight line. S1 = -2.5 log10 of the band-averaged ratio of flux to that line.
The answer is 0.20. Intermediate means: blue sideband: 62.1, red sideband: 60.8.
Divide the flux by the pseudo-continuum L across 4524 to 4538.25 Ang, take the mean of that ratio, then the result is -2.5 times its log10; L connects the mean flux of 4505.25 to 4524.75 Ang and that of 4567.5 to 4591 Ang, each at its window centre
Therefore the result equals 0.21 mag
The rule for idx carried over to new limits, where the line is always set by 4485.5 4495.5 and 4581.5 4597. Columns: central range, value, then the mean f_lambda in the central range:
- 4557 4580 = -1.67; 63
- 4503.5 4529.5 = -1.97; 62.5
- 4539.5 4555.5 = 0.95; 55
